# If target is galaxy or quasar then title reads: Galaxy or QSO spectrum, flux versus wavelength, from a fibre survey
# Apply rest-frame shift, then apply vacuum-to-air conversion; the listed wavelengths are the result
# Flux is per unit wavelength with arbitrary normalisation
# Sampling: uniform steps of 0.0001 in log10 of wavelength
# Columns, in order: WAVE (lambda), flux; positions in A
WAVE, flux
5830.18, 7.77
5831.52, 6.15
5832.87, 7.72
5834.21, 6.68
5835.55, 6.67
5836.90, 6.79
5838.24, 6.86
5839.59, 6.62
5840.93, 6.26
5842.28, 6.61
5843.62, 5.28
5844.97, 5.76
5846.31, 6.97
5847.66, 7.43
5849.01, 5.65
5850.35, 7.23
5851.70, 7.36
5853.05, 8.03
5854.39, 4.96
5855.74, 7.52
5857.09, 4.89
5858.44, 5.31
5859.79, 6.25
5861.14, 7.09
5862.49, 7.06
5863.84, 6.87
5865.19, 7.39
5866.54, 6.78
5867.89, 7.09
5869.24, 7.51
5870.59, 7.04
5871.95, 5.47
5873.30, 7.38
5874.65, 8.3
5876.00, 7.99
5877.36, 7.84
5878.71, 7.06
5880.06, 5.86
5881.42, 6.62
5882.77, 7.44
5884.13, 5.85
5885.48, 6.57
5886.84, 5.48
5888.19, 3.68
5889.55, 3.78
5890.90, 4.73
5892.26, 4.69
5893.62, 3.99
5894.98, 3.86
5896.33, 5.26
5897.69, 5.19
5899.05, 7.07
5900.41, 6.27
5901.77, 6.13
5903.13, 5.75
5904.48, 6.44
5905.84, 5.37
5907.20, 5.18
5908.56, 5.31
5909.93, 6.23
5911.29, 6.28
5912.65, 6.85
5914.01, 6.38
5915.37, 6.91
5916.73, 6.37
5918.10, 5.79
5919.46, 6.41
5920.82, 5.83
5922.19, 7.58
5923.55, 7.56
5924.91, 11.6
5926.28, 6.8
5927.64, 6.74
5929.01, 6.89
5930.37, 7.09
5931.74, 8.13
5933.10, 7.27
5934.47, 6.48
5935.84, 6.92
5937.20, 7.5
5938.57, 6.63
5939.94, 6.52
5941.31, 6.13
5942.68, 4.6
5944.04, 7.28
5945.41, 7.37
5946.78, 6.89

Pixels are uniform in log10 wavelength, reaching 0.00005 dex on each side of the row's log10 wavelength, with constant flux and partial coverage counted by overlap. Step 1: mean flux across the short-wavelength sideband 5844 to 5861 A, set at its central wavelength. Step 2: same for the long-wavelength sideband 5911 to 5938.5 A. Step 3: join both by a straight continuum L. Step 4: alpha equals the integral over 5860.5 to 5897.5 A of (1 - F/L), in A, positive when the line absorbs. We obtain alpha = 2.4 A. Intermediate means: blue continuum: 6.45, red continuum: 7.07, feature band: 6.23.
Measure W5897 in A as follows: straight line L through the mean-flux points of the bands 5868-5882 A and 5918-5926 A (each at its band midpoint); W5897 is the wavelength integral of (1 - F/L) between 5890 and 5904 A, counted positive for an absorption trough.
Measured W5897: 3.89 A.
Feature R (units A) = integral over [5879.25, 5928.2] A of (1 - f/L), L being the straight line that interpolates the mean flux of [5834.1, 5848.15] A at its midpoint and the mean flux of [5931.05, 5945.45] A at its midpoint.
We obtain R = 4.7 A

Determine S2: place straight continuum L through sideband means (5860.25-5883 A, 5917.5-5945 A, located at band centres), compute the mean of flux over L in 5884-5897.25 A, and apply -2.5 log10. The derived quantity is 0.430 mag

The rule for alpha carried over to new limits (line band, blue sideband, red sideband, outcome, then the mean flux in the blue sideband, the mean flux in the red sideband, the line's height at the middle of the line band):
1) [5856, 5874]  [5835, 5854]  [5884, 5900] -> -2.2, 6.66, 5.01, 5.94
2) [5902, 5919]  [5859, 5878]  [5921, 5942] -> 2.7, 7.13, 7.28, 7.23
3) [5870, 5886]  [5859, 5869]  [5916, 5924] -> -0.3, 6.94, 6.56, 6.85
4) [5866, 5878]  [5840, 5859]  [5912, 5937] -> -1.2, 6.39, 7.1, 6.6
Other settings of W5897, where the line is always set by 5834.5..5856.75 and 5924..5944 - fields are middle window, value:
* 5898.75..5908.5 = 1.4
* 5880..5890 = 1.7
